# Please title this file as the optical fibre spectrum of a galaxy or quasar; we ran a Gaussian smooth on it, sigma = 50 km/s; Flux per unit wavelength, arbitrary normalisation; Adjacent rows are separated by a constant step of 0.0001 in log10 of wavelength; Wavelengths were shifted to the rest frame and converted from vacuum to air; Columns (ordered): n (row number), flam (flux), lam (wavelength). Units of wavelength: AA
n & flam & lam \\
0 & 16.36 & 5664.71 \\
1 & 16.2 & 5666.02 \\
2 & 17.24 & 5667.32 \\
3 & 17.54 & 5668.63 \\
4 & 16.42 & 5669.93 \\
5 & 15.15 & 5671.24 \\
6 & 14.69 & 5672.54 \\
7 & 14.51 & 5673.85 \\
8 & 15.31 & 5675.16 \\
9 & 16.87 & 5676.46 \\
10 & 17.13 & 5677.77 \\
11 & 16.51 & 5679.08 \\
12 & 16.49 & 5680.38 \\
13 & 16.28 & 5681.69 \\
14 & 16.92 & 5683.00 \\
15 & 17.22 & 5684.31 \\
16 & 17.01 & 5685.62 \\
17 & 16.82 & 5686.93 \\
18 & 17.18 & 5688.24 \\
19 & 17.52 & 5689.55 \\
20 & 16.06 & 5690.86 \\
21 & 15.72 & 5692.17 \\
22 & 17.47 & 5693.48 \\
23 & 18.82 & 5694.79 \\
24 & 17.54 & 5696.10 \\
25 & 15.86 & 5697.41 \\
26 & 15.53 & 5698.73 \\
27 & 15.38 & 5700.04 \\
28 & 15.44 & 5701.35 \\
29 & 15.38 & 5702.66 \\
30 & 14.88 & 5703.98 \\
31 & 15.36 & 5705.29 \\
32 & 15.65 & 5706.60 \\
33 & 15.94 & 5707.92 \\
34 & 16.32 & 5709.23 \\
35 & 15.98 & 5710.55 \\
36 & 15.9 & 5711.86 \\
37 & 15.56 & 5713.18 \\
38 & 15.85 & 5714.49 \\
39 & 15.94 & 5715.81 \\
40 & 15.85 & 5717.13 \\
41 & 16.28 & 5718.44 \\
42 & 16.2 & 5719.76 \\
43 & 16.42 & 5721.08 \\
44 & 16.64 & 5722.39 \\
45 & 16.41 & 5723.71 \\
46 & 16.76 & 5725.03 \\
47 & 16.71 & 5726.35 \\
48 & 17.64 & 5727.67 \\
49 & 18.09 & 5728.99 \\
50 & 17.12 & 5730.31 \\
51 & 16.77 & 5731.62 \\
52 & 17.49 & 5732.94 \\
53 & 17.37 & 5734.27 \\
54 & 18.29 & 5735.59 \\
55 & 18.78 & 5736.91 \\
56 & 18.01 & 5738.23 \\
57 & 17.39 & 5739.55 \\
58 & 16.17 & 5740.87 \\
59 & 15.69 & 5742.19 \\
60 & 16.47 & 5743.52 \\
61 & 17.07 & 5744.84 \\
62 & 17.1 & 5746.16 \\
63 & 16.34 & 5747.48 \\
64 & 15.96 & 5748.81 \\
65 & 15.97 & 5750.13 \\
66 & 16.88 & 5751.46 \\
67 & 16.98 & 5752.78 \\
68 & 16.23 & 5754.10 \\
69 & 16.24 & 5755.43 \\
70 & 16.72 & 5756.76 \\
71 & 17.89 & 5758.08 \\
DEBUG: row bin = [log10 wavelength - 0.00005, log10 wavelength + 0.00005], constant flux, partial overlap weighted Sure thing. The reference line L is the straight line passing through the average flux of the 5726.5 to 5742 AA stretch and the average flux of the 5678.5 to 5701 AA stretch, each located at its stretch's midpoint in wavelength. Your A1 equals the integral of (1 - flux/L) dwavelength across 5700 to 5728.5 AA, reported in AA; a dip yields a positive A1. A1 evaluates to 1.8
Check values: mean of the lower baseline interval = 16.7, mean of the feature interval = 16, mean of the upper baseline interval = 17.5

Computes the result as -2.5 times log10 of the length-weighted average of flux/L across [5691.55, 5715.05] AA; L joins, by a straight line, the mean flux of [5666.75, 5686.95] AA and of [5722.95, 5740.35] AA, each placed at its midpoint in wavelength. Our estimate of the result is 0.06 mag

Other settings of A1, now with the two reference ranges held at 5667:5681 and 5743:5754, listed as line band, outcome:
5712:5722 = 0.2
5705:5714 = 0.3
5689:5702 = -0.2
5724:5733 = -0.4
